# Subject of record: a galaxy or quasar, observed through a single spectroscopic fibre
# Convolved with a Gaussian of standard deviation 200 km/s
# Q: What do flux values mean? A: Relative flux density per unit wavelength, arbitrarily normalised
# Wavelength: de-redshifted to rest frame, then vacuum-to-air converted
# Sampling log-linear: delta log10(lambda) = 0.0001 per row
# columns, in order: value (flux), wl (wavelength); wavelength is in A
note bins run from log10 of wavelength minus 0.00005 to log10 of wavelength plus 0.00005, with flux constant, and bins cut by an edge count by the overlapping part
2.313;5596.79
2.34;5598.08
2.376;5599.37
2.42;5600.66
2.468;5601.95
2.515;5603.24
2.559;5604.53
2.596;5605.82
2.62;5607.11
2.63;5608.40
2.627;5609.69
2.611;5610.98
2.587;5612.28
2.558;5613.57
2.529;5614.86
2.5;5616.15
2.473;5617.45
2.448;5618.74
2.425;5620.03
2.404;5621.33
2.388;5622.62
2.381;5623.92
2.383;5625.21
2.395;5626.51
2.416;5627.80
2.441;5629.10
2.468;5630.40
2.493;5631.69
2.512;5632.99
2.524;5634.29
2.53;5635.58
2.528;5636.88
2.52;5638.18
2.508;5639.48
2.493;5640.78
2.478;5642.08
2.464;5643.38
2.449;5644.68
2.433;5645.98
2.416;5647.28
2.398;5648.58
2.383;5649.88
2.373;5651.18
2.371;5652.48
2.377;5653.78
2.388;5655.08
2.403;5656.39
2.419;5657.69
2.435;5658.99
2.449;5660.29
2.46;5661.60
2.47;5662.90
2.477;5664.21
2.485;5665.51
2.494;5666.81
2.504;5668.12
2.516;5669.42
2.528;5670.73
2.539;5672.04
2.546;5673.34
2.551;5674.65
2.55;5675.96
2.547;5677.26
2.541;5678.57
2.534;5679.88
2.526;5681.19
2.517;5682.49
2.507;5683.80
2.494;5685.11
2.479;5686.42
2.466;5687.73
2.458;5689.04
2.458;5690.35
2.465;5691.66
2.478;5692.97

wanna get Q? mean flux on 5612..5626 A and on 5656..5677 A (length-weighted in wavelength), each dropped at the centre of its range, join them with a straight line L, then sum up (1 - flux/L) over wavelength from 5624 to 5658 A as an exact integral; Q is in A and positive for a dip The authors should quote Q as 0.41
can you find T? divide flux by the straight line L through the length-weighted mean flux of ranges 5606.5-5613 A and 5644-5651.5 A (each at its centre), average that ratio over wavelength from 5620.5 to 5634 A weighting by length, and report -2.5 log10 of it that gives 0.04 mag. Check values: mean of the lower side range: 2.61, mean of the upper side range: 2.41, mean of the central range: 2.43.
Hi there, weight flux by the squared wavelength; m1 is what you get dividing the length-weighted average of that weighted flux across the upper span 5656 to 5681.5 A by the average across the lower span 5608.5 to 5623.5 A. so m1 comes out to 1.0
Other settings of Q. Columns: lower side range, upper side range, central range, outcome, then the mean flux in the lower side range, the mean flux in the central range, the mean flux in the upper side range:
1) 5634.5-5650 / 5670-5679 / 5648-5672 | 0.6 A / 2.47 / 2.44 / 2.54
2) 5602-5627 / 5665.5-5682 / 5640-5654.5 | 0.6 A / 2.51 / 2.42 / 2.53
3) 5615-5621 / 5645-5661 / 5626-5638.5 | -0.2 A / 2.46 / 2.48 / 2.41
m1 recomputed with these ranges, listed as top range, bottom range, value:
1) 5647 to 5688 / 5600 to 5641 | 1.01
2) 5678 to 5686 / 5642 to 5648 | 1.04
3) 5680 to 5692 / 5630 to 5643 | 1.01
